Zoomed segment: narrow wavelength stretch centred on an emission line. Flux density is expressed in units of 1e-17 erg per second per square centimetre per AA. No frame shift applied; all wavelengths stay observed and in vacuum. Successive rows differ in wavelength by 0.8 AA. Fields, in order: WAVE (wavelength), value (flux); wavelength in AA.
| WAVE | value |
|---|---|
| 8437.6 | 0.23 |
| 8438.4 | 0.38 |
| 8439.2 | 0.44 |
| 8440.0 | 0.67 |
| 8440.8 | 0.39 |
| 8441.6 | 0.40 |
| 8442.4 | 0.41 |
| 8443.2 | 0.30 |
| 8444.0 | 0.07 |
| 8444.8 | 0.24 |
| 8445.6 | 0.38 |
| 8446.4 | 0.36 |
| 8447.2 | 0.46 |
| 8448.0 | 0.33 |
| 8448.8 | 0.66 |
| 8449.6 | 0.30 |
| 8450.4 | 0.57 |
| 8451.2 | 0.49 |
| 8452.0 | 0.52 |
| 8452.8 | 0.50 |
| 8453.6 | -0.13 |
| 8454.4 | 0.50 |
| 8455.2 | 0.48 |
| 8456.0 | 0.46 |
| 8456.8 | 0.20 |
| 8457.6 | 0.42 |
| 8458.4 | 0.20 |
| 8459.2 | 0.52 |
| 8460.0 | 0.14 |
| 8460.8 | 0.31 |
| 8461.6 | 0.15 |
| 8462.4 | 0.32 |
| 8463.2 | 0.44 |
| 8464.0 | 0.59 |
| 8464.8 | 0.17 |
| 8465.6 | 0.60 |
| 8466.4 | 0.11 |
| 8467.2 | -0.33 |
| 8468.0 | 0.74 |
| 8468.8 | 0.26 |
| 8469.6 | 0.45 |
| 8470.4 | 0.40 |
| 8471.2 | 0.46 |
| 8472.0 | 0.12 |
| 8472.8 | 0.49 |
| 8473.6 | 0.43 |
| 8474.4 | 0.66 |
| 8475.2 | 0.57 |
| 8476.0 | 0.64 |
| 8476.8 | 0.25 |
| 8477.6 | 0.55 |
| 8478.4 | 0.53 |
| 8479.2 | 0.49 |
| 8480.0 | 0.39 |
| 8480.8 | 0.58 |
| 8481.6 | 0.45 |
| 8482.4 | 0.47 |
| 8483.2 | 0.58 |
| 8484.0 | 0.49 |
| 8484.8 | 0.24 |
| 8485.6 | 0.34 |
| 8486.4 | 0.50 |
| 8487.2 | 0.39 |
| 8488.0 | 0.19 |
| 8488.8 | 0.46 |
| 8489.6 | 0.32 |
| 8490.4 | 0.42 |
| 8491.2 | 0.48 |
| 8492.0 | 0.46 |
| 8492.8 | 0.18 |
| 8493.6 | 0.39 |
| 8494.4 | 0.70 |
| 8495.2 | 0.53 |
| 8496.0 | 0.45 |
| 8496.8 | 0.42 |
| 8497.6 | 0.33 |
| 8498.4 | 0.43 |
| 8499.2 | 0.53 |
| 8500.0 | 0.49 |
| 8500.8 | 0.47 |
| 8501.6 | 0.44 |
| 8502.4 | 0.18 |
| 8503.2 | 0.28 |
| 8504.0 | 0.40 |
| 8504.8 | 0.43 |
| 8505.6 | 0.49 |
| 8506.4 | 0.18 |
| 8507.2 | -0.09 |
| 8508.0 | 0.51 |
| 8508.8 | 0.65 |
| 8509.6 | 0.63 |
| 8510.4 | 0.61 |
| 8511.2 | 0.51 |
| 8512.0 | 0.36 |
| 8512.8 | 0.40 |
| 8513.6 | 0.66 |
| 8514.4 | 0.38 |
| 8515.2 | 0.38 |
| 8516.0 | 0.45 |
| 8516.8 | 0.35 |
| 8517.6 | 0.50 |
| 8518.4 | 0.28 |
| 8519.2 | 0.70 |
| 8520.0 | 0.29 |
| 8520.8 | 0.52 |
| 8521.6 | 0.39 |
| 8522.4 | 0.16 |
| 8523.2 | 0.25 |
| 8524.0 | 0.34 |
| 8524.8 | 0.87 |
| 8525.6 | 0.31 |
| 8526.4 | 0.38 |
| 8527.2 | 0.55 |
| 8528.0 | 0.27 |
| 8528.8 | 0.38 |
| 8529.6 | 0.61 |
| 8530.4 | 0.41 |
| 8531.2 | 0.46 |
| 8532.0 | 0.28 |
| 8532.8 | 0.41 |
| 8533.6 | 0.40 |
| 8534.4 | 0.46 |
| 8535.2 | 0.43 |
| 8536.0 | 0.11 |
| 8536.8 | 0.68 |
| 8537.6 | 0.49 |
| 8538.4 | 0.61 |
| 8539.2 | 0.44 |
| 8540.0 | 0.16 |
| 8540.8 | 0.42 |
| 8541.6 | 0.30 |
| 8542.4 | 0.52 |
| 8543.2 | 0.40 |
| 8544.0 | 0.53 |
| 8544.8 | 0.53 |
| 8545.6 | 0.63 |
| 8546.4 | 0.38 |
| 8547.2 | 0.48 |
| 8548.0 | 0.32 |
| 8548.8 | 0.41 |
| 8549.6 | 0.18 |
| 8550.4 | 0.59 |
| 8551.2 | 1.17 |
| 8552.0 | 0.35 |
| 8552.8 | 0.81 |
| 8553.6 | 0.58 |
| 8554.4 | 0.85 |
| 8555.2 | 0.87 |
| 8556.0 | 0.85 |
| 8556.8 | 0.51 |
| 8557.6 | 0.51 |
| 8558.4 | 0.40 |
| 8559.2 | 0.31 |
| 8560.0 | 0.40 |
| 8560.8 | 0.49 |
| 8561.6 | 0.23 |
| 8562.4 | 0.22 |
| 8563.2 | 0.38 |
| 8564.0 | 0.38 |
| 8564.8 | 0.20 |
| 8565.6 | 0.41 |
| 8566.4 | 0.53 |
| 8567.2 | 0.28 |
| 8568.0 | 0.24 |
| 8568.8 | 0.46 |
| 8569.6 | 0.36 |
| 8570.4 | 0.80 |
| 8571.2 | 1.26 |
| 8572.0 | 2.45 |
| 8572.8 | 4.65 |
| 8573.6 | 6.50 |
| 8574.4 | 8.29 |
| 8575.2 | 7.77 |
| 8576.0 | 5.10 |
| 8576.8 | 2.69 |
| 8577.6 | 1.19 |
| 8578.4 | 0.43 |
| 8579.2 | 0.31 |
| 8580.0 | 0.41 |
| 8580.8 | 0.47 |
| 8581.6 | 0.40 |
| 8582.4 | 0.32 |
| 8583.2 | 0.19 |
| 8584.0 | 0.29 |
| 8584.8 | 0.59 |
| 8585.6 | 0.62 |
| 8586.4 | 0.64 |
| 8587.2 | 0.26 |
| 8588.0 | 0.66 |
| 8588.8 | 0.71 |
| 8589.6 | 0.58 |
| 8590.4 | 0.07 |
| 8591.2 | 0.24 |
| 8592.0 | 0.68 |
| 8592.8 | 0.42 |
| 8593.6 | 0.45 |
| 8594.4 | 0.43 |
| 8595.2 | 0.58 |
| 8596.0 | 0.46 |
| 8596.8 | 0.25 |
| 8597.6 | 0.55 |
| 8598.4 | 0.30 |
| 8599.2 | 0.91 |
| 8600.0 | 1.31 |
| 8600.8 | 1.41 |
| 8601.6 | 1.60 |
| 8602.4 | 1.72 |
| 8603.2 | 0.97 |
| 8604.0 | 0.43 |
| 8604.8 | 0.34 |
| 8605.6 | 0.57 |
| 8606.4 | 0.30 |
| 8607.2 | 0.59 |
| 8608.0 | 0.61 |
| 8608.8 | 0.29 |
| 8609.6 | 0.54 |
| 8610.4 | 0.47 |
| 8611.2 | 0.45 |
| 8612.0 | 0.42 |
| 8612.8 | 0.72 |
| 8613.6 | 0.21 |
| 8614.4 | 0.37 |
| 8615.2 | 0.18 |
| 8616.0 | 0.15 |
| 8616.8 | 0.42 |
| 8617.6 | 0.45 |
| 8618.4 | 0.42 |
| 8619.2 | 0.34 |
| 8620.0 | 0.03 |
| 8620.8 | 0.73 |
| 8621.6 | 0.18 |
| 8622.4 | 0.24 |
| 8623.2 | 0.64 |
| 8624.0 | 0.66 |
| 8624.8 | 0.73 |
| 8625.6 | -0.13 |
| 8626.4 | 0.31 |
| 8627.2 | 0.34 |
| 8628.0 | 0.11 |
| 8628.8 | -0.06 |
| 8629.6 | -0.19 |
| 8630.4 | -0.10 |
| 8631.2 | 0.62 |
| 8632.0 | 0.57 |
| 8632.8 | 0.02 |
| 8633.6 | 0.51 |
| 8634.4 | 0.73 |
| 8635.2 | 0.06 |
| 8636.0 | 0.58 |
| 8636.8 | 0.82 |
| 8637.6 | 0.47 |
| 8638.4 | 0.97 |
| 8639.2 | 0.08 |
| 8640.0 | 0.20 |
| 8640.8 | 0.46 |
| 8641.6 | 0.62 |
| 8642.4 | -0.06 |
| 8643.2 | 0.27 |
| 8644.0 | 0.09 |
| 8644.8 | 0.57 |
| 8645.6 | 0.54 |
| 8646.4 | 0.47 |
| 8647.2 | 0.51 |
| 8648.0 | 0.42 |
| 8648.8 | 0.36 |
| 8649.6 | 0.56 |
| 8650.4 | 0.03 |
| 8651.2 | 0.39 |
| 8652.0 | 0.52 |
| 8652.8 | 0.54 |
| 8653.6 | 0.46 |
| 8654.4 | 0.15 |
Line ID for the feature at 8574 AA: Halpha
